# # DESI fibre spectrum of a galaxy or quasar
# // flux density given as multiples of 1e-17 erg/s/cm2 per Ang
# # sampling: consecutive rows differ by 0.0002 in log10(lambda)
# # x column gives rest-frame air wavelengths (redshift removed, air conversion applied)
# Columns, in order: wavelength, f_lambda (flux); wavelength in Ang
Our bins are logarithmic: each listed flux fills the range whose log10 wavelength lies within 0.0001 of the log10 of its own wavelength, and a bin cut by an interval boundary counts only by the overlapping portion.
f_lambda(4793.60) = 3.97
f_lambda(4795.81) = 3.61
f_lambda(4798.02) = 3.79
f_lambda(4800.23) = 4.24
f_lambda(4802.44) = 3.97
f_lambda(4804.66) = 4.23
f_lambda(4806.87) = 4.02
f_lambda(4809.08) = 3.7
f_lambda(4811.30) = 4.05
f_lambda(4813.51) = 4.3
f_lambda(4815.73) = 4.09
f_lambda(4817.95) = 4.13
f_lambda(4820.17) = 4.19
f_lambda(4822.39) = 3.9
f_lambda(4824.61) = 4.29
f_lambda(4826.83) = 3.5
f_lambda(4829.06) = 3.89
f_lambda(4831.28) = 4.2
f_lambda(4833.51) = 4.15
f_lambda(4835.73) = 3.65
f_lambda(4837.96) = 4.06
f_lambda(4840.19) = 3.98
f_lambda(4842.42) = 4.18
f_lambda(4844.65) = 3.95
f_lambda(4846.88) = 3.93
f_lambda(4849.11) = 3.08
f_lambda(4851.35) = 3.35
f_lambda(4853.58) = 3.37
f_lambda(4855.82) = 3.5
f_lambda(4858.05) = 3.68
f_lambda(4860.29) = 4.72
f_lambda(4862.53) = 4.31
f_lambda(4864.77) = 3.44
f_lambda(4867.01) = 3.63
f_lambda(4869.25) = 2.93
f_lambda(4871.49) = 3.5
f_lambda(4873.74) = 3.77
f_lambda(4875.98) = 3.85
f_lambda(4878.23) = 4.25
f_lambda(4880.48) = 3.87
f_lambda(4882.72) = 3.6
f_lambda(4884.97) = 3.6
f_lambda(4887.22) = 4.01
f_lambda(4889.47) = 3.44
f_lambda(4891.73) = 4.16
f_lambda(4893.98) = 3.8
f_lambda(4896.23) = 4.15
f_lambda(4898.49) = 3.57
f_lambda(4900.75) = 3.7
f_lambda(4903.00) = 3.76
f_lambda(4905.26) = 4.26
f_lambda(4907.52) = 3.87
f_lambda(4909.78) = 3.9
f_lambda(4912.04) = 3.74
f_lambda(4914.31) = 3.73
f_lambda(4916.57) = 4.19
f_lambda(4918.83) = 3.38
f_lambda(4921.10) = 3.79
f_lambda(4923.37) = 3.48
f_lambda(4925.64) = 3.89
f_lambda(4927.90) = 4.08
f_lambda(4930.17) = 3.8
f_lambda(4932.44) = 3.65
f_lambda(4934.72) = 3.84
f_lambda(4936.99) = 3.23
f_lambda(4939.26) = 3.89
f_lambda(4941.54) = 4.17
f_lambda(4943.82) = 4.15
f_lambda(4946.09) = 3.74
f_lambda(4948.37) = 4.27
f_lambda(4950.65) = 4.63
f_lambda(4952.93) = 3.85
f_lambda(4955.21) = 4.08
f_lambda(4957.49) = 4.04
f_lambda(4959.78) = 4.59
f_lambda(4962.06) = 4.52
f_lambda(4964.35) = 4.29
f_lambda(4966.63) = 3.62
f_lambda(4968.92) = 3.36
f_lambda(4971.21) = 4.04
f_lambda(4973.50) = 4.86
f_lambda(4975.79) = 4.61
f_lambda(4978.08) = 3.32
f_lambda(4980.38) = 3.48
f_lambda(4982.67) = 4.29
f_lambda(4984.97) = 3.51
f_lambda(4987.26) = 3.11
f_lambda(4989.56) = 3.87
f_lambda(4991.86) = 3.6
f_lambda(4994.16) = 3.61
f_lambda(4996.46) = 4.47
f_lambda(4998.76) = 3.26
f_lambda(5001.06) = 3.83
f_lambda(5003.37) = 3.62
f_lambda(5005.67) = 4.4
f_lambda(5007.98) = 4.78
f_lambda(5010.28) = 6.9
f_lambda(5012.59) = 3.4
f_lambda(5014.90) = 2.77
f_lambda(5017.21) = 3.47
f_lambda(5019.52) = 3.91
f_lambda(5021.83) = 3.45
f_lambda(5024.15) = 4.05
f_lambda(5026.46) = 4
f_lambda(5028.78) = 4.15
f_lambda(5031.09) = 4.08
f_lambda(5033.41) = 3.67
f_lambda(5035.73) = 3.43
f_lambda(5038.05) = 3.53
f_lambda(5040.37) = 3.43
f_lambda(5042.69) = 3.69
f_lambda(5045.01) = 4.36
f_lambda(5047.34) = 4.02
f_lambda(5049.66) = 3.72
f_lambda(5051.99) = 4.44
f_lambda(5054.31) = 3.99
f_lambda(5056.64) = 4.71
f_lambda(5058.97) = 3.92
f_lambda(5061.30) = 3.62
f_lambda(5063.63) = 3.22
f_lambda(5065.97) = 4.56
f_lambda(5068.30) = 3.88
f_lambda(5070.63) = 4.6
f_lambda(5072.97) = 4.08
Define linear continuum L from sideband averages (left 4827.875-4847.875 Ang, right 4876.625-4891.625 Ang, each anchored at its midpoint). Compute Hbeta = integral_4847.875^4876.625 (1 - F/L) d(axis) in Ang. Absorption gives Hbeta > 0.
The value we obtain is 2.1 Ang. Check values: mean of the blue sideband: 4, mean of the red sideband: 3.82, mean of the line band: 3.62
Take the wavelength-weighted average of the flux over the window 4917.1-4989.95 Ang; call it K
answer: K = 3.92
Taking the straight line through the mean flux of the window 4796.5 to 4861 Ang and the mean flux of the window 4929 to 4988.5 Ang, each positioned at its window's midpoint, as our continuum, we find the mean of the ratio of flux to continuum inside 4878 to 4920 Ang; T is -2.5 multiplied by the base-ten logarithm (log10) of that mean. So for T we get 0.031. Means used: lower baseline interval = 3.93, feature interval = 3.83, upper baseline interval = 3.96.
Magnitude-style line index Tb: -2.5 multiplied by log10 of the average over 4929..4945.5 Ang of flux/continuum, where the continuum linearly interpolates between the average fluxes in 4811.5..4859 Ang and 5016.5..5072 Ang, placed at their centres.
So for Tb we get 0.02 mag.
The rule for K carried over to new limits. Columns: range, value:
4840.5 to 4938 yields 3.77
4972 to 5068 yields 3.93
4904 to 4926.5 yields 3.82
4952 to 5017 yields 4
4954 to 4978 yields 4.16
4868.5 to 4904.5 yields 3.76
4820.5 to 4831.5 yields 3.95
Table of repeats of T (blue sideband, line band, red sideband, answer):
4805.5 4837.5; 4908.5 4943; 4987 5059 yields 0.05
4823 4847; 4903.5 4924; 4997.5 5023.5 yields 0.04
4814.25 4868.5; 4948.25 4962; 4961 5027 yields -0.09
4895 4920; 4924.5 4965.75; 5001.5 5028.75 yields -0.03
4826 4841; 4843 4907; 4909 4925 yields 0.02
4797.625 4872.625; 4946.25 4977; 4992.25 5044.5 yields -0.08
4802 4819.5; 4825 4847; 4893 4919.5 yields 0.01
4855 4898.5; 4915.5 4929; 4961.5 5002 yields 0.01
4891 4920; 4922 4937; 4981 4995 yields 0.02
